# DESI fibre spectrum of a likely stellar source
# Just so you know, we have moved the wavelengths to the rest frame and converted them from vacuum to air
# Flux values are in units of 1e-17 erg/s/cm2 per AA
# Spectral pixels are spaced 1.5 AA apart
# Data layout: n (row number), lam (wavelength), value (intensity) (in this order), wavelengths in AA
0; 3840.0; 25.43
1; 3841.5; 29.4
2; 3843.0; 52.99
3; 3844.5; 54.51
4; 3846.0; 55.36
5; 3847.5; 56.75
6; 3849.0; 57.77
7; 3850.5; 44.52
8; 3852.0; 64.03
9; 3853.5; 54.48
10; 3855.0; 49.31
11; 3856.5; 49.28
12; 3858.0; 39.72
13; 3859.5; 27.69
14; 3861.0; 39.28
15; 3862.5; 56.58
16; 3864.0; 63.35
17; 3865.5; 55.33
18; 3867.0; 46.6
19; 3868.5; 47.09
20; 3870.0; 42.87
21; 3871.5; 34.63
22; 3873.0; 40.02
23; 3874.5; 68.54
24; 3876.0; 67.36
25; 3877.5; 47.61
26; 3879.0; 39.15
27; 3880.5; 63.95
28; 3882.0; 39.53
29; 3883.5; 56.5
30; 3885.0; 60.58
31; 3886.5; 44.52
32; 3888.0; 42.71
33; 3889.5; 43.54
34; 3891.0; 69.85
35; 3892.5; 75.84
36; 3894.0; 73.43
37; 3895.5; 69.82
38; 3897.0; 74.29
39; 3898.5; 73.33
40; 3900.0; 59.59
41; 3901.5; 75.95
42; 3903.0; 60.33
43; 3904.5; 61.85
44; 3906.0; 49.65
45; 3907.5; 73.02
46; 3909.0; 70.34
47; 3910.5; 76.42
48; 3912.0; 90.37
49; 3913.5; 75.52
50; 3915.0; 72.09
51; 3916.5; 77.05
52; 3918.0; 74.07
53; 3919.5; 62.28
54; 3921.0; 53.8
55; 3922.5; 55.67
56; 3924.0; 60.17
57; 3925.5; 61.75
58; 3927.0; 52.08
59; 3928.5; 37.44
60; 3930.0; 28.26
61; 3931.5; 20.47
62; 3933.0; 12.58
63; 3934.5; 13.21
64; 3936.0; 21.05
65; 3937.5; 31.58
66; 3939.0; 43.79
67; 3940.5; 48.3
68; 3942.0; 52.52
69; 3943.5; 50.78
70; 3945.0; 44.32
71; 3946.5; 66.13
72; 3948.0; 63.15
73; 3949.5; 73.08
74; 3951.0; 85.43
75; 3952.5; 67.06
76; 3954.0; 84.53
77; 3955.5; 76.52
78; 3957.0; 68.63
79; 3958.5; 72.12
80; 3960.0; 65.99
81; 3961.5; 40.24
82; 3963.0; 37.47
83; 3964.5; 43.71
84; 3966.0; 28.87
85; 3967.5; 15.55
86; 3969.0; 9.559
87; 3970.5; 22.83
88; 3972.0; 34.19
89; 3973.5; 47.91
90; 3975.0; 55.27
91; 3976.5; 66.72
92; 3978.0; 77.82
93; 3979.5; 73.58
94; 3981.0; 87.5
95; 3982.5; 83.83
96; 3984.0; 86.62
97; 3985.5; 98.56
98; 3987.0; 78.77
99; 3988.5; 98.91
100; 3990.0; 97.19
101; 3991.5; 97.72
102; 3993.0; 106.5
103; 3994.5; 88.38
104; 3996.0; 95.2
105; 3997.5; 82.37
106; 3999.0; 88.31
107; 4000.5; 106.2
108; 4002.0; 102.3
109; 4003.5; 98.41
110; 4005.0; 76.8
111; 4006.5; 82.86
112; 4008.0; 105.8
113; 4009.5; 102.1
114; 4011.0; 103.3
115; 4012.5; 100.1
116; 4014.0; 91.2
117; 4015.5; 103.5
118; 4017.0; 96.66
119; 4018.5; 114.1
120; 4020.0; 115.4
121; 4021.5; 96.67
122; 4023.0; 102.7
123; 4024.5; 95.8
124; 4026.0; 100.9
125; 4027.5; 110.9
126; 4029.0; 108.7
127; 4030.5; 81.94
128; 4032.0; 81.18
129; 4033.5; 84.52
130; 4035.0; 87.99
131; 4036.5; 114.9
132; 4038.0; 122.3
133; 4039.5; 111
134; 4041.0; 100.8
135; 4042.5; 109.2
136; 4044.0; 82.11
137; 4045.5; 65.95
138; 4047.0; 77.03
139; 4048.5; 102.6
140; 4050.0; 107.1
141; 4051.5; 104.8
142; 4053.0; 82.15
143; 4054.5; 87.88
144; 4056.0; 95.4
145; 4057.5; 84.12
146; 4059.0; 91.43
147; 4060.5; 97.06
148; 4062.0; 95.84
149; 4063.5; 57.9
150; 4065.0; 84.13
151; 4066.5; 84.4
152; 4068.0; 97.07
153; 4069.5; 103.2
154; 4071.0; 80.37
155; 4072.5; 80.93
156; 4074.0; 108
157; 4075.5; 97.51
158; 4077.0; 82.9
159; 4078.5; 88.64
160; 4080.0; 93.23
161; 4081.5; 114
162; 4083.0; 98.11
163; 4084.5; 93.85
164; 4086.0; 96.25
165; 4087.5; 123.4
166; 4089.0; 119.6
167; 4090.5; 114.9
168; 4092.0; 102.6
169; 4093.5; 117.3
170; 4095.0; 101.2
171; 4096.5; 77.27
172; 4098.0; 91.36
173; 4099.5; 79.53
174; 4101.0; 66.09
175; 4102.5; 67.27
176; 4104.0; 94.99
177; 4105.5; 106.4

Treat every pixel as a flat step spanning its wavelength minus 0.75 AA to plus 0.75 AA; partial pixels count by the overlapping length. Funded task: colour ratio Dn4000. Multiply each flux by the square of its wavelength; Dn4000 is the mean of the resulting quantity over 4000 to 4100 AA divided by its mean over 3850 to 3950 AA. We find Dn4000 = 1.92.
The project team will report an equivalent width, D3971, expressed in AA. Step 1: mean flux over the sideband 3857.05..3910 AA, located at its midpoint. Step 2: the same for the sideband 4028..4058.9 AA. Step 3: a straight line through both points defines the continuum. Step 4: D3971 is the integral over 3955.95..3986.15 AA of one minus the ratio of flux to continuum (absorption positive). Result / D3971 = 8.4 AA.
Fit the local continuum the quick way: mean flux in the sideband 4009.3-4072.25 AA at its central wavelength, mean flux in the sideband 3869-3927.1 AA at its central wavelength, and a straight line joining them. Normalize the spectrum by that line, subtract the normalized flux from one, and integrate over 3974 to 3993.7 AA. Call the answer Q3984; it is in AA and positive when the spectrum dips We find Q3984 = -0.66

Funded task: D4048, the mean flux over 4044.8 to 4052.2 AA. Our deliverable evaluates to 91.6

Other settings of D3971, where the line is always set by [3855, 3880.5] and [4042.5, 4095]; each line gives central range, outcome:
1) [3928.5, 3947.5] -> 8.3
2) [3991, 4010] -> -3.8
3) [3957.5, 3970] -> 5.5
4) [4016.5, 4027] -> -2.5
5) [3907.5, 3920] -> -3.4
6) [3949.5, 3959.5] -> -1.0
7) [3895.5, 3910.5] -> -2.8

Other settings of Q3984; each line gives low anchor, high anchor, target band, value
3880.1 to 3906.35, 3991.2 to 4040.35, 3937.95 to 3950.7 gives 3.50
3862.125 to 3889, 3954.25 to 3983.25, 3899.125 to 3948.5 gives -2.13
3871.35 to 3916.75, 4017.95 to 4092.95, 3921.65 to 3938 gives 7.88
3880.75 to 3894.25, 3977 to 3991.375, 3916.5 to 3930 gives 2.12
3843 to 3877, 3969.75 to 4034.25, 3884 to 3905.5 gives -1.01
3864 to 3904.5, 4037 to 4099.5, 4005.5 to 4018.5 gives -2.31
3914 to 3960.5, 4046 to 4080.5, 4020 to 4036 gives -3.20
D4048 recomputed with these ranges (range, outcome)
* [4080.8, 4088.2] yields 105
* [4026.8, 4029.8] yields 109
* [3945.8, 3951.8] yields 72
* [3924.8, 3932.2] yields 40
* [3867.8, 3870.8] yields 44.8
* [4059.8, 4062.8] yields 95.8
